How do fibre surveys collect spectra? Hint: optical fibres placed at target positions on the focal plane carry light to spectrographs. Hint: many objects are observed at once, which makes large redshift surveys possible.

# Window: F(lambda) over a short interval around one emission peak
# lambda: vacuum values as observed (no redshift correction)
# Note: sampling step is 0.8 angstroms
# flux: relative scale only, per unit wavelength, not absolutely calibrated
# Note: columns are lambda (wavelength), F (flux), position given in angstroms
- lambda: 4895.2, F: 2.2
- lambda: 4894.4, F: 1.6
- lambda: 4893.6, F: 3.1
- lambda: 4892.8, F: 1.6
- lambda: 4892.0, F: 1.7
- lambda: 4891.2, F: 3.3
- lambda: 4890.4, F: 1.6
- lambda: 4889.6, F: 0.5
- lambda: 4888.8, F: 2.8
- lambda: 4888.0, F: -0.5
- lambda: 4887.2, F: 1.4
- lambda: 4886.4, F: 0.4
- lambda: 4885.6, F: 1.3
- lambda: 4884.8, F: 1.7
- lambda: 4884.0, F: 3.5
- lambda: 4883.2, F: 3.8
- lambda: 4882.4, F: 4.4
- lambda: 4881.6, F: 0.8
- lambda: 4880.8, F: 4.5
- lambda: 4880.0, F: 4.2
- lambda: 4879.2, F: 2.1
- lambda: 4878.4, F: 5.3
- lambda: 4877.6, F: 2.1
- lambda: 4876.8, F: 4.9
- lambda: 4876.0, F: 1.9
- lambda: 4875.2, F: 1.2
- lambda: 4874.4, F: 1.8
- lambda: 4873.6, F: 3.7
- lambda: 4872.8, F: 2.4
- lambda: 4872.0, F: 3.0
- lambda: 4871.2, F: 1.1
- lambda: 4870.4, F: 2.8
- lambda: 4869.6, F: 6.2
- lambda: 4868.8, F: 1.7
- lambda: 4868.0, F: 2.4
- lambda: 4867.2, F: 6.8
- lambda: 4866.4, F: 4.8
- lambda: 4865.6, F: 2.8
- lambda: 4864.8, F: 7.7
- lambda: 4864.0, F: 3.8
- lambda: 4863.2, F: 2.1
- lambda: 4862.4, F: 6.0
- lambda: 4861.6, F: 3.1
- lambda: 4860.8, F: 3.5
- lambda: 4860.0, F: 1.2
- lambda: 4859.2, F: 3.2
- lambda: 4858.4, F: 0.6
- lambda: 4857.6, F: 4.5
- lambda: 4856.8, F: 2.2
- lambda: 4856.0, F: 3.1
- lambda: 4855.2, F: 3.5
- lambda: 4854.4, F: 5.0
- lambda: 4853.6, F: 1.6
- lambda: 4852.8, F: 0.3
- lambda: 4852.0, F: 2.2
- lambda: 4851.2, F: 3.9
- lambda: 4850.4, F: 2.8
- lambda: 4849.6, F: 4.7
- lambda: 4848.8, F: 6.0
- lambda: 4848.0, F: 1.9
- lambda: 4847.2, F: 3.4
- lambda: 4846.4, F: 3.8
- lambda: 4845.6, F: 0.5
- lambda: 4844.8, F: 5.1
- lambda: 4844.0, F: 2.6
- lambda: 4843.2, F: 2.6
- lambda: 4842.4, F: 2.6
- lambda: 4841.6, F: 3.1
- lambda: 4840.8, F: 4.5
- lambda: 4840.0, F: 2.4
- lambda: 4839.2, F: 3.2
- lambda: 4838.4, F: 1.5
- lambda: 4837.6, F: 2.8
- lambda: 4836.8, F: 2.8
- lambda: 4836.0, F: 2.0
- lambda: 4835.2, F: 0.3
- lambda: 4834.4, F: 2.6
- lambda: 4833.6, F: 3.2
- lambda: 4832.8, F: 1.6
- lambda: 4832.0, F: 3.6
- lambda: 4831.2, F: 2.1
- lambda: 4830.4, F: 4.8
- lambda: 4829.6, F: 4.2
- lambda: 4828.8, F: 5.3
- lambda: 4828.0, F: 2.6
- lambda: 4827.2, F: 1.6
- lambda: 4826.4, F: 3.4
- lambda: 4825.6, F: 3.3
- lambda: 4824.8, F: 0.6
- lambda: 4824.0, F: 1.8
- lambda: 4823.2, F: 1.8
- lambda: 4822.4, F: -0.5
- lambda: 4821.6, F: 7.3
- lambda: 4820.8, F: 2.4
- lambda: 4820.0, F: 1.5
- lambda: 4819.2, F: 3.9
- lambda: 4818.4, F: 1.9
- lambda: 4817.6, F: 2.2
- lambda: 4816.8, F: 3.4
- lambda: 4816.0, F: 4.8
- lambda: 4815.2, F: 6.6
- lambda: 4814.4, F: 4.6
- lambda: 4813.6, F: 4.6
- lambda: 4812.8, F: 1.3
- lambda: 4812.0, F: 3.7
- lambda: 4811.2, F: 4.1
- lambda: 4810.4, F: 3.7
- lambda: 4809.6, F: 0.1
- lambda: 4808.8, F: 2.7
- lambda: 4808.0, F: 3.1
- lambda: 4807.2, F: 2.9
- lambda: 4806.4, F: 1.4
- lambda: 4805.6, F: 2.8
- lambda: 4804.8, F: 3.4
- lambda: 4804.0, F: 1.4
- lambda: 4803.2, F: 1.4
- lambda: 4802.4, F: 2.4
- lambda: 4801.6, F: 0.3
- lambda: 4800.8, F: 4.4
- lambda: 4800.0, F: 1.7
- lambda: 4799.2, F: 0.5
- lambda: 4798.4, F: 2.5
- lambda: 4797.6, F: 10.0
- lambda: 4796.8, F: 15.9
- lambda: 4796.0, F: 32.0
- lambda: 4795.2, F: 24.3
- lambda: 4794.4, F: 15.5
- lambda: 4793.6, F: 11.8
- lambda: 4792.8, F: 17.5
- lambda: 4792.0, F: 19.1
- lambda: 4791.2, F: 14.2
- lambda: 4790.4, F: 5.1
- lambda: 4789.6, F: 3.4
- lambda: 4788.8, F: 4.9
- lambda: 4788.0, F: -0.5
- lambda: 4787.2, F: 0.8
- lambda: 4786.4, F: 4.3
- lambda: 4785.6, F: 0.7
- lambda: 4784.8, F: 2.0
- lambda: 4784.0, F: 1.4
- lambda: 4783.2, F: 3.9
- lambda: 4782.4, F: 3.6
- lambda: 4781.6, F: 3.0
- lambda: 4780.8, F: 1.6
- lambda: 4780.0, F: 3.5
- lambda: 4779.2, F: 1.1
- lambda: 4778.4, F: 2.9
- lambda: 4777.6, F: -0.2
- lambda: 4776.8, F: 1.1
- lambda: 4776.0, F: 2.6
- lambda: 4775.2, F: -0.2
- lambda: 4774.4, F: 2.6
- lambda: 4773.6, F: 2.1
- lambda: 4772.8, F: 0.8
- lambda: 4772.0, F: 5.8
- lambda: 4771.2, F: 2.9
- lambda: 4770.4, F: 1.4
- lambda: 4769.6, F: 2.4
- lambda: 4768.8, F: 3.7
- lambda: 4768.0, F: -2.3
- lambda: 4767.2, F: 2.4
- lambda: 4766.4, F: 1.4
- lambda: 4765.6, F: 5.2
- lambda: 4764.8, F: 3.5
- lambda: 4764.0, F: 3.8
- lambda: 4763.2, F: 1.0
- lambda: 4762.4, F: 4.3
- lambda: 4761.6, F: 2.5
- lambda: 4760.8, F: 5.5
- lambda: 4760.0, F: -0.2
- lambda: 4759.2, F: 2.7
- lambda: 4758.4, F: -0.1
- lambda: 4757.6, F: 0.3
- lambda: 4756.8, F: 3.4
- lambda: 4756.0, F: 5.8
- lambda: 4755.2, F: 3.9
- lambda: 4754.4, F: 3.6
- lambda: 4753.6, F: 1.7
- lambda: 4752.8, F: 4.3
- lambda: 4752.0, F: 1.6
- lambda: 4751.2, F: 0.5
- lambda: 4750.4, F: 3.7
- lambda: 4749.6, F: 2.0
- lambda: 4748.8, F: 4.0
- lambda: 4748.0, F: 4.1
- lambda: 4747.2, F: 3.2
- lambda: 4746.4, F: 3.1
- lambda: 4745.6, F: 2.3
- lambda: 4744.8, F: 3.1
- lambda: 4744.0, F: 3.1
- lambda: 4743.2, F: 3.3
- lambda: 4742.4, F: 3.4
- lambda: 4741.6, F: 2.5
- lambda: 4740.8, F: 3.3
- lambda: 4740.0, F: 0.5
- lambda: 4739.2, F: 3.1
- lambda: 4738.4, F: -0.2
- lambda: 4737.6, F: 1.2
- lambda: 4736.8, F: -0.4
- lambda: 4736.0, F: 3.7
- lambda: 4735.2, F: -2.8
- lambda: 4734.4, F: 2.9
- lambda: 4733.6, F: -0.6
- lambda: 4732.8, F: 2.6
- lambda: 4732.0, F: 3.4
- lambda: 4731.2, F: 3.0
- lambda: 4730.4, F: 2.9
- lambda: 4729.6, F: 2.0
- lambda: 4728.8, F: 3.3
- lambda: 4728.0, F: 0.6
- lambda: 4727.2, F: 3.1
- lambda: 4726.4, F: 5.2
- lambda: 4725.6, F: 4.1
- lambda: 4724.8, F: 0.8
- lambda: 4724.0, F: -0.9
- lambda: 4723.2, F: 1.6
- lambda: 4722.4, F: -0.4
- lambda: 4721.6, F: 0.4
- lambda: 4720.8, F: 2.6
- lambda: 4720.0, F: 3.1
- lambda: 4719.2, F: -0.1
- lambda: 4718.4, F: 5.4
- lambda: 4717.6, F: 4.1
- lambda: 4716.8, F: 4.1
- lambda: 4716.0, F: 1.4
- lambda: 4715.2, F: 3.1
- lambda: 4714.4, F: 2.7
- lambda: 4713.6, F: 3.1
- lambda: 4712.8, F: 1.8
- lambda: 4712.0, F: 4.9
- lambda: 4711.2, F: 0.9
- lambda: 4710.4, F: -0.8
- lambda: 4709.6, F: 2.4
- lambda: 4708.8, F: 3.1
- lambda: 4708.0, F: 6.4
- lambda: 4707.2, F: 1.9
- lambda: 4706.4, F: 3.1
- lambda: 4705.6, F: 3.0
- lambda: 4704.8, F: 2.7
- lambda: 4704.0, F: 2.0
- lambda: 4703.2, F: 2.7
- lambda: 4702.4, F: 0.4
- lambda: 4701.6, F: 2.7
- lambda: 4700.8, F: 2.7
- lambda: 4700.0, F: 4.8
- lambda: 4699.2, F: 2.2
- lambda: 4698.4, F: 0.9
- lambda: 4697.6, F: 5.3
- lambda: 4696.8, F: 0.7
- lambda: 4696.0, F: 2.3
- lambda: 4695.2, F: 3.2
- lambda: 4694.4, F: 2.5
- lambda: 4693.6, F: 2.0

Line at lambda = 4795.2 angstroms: [O II]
